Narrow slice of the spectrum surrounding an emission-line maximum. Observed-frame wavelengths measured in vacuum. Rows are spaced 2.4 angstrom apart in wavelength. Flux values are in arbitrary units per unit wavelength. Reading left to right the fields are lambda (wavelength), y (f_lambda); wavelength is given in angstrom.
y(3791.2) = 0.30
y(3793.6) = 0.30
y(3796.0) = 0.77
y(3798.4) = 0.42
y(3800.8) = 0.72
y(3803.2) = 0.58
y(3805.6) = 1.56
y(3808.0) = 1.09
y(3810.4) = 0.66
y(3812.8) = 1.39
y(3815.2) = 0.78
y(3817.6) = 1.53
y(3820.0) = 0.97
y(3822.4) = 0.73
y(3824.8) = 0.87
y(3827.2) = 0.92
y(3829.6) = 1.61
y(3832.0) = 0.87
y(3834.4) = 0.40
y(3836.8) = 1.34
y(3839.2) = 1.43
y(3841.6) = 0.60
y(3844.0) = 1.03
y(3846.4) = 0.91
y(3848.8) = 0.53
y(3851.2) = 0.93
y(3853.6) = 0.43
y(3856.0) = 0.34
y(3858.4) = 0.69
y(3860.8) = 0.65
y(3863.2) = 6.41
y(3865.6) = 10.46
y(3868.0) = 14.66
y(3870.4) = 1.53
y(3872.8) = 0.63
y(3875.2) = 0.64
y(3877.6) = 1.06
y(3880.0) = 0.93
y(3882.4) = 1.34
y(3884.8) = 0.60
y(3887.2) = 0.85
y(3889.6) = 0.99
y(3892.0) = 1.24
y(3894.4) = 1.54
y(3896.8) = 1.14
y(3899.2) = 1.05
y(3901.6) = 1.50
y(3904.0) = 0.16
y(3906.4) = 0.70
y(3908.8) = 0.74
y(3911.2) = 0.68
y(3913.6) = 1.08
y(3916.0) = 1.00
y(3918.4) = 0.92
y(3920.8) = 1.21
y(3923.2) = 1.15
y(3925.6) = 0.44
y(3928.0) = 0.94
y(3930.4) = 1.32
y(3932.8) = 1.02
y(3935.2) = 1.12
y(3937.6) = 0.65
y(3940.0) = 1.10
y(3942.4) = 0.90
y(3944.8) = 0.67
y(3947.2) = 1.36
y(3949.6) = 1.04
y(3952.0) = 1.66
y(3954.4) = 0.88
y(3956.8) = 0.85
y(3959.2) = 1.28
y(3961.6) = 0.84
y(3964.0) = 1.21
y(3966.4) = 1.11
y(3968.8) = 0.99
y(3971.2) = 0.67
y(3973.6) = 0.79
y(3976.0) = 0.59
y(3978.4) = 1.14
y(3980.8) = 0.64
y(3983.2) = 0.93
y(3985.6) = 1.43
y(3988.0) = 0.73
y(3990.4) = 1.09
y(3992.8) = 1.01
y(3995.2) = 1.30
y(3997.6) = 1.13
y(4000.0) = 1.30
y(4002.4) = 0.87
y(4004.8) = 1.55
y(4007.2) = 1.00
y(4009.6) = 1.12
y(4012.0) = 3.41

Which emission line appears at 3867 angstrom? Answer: [O II] 3727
